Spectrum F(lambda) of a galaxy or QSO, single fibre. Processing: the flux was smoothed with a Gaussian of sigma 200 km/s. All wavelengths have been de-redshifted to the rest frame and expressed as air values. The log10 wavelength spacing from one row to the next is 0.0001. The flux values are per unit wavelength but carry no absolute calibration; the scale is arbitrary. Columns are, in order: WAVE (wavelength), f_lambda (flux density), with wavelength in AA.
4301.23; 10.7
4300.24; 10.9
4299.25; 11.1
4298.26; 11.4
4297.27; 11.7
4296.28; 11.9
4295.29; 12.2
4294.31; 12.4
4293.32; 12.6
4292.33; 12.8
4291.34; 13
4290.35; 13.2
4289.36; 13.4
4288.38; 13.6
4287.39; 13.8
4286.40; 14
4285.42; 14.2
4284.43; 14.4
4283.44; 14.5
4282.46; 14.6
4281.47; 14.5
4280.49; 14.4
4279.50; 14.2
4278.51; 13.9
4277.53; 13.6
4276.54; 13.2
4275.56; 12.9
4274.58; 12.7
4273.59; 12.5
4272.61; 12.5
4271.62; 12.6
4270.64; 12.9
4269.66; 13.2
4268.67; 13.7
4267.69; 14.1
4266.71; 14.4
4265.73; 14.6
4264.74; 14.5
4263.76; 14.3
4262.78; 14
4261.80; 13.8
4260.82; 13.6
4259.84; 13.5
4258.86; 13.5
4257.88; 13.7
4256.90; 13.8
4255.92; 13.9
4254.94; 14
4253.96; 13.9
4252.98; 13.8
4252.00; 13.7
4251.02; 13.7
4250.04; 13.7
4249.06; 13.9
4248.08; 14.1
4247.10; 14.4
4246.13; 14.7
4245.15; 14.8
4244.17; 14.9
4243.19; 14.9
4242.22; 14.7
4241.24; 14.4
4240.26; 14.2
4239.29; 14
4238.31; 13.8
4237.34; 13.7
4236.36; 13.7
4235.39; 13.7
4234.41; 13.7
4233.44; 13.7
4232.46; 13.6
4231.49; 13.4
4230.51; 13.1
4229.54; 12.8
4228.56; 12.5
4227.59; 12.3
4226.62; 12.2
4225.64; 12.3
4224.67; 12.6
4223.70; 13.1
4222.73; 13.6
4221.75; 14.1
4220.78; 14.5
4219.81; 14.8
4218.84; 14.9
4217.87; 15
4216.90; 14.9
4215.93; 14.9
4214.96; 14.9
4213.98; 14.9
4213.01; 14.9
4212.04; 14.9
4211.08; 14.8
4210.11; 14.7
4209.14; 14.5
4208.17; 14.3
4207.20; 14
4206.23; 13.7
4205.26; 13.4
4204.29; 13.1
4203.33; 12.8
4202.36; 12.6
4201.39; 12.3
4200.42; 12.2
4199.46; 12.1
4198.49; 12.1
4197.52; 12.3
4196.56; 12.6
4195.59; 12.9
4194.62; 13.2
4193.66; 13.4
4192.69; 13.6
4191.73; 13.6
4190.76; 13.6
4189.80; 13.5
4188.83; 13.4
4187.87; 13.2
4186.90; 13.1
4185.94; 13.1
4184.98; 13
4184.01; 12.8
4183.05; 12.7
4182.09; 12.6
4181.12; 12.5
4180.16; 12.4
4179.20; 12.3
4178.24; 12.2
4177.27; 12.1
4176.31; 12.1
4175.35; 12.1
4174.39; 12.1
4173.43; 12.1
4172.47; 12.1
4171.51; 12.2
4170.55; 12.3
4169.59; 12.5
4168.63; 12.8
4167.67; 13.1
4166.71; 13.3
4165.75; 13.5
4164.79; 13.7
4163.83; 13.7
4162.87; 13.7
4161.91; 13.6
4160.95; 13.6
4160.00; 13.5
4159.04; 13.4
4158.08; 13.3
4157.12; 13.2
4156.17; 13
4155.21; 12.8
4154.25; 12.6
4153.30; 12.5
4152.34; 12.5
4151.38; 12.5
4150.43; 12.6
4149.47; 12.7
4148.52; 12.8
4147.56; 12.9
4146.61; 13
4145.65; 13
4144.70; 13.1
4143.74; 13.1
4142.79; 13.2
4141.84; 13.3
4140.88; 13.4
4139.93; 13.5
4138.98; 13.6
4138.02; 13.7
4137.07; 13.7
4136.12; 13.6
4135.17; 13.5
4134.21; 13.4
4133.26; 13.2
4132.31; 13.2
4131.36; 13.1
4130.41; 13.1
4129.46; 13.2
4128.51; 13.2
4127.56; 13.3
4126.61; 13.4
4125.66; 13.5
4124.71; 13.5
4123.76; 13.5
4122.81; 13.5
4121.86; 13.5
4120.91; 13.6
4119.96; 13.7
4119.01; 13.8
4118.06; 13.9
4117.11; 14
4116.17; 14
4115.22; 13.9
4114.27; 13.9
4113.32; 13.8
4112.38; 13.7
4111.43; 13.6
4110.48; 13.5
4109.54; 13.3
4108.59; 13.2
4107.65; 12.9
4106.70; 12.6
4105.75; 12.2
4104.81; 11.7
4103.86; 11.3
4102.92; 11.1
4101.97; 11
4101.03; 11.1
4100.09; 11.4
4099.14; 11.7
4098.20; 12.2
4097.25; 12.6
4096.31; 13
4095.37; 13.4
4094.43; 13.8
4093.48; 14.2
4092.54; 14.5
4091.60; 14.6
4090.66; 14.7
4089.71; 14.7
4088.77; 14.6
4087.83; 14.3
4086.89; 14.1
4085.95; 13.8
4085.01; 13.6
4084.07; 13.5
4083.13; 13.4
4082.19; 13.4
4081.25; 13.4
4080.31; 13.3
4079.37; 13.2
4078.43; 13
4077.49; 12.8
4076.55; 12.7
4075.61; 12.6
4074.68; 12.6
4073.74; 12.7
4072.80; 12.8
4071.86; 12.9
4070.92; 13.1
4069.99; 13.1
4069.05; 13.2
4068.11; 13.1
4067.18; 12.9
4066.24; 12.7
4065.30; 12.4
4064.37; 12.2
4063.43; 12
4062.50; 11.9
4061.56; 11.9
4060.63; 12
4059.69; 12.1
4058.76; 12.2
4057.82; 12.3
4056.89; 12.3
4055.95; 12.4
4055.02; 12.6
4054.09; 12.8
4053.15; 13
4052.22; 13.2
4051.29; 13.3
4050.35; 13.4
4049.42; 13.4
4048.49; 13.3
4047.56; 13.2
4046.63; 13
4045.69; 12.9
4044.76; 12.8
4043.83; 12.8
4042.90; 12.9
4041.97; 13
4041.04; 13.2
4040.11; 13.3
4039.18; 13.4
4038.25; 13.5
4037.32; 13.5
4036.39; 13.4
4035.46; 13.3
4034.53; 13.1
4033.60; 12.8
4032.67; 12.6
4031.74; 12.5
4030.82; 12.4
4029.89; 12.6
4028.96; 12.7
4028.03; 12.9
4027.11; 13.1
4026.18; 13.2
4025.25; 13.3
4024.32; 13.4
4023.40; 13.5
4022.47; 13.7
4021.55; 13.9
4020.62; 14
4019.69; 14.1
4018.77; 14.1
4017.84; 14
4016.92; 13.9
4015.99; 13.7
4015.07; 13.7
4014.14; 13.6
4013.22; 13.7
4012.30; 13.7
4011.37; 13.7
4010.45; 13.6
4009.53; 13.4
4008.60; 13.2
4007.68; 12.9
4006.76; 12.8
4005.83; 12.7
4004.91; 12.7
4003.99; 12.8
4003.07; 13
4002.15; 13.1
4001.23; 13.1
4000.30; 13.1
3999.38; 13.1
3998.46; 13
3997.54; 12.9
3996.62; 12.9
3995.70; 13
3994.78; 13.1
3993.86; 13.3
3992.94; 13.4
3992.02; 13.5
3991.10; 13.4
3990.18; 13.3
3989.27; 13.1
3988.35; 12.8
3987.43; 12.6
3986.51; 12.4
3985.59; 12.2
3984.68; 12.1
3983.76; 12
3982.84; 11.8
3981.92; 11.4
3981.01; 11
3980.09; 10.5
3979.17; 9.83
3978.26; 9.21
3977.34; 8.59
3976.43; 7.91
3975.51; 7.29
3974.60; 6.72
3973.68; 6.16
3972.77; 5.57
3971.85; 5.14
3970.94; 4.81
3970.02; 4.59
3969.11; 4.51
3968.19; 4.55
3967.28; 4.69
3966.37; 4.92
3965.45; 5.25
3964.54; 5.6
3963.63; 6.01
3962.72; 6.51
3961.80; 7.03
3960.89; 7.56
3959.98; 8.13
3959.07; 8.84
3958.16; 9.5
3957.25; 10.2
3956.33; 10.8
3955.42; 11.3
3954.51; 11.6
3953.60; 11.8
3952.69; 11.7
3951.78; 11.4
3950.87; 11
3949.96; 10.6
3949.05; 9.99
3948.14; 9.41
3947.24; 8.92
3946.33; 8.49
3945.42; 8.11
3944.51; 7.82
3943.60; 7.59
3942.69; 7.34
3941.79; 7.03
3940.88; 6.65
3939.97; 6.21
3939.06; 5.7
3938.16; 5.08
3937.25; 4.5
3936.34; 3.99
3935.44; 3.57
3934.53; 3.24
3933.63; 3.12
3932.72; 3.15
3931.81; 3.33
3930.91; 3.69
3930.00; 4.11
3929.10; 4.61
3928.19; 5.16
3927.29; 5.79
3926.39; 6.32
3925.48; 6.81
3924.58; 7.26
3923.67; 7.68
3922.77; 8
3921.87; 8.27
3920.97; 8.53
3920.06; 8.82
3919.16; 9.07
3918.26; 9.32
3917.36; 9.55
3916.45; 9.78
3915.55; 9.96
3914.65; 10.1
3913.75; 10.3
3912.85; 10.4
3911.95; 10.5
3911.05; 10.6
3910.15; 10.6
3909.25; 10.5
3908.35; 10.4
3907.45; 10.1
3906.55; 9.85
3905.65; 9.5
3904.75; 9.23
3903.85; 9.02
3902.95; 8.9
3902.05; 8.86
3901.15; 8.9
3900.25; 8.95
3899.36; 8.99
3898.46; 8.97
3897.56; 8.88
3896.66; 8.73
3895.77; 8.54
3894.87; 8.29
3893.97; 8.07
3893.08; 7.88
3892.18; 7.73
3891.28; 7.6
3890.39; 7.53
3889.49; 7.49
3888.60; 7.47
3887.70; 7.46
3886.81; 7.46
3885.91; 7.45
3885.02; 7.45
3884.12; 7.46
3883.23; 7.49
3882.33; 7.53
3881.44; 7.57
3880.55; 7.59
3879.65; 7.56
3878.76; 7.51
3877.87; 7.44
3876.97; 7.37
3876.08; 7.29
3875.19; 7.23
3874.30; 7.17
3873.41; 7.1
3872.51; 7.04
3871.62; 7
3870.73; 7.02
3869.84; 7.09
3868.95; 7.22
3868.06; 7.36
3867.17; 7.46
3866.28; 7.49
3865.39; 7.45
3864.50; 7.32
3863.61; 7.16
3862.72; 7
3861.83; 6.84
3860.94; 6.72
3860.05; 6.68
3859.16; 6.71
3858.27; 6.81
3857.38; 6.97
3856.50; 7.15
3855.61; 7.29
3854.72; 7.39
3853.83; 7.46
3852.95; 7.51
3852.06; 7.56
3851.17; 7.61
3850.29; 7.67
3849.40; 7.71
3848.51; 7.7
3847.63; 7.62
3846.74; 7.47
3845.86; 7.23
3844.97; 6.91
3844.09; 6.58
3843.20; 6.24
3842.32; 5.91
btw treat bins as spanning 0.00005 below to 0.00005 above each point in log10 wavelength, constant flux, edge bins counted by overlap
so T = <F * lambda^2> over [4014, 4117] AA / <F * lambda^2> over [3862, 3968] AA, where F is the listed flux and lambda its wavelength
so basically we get 1.80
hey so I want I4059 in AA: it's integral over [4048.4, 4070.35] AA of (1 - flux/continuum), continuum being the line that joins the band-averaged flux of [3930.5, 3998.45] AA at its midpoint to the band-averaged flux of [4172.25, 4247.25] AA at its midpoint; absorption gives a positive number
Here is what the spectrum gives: -4.5 AA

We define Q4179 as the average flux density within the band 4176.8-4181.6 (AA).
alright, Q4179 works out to 12.3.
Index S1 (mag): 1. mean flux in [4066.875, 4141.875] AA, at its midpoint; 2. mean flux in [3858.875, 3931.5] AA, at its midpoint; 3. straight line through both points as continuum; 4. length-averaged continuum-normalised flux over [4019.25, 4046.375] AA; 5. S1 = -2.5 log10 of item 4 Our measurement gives -0.15 mag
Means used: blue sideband 7.96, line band 13.2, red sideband 13.2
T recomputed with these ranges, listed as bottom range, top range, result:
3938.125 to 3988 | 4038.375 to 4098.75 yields 1.63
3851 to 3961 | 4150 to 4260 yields 1.97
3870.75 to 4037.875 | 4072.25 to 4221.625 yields 1.51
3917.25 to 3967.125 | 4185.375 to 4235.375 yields 2.10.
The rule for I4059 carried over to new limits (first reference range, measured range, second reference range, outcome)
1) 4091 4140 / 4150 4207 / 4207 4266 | 3.1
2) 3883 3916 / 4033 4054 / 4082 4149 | -2.4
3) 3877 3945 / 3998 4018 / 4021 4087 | -3.6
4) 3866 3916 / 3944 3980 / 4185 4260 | 5.5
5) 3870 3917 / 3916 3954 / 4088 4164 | 8.6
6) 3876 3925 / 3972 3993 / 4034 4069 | 0.7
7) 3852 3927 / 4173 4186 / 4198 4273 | 0.5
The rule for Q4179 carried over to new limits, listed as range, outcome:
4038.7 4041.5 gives 13.3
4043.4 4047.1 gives 12.9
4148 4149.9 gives 12.8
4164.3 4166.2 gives 13.6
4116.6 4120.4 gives 13.9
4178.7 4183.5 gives 12.5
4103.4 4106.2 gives 11.7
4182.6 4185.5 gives 12.8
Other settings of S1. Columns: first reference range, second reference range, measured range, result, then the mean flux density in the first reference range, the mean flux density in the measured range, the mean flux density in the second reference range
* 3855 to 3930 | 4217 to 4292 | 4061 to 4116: -0.171 mag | 8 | 13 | 13.8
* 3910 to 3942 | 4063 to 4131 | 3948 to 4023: -0.186 mag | 6.93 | 10.9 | 13.2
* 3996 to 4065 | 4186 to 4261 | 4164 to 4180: 0.082 mag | 13.1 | 12.6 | 13.7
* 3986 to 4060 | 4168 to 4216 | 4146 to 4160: 0.020 mag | 13.1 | 12.9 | 13.1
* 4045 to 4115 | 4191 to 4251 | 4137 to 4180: 0.038 mag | 13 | 12.9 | 13.7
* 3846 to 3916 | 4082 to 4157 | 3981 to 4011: -0.215 mag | 8.03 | 12.8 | 13.2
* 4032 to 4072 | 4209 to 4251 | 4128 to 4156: 0.027 mag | 12.8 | 13.1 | 14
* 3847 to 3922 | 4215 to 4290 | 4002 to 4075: -0.236 mag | 8.13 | 13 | 13.8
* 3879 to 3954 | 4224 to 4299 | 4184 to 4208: -0.047 mag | 7.95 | 13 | 13.6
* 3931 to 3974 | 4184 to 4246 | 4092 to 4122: -0.188 mag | 7.06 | 13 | 13.6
